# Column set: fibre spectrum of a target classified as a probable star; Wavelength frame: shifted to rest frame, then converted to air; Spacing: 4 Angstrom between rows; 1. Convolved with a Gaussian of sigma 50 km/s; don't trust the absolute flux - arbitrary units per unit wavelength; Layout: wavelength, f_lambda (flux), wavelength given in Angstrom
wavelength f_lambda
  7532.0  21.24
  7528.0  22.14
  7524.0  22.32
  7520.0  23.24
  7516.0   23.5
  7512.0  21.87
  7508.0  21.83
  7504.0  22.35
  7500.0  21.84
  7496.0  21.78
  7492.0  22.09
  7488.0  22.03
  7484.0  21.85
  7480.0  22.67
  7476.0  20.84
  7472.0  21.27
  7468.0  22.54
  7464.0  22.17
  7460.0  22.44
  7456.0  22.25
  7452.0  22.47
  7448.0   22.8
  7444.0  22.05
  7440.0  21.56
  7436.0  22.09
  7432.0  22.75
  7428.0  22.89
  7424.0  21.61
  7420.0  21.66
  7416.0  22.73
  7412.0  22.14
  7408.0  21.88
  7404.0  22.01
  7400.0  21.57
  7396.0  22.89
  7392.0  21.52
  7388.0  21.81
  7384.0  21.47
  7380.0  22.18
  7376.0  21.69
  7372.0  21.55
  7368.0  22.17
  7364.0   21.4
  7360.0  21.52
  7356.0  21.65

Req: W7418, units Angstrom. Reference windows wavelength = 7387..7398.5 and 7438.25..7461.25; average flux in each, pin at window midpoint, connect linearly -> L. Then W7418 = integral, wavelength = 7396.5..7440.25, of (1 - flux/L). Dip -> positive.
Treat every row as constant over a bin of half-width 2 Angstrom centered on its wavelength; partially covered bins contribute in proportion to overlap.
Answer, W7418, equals 0.06 Angstrom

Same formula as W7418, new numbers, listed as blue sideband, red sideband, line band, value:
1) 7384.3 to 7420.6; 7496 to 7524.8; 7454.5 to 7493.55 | 0.4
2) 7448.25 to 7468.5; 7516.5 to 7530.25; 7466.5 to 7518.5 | 1.1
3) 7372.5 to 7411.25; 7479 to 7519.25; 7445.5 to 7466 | -0.3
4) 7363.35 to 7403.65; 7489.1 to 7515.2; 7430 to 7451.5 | -0.3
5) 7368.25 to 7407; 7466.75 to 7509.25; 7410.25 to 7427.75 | -0.2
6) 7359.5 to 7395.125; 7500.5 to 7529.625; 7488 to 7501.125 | 0.2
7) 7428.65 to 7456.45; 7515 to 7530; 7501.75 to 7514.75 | 0.3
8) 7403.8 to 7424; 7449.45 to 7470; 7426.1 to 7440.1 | -0.1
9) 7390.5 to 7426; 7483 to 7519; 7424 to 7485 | -0.2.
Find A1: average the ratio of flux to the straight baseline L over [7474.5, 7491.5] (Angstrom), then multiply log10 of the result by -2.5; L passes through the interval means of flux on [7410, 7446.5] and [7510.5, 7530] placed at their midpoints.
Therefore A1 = 0.027 mag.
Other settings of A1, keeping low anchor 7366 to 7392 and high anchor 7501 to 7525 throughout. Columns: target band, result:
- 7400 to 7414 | 0.00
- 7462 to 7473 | 0.01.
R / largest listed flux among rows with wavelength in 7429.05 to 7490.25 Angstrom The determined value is 22.8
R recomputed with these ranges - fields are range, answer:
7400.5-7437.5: 22.89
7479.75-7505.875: 22.67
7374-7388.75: 22.18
